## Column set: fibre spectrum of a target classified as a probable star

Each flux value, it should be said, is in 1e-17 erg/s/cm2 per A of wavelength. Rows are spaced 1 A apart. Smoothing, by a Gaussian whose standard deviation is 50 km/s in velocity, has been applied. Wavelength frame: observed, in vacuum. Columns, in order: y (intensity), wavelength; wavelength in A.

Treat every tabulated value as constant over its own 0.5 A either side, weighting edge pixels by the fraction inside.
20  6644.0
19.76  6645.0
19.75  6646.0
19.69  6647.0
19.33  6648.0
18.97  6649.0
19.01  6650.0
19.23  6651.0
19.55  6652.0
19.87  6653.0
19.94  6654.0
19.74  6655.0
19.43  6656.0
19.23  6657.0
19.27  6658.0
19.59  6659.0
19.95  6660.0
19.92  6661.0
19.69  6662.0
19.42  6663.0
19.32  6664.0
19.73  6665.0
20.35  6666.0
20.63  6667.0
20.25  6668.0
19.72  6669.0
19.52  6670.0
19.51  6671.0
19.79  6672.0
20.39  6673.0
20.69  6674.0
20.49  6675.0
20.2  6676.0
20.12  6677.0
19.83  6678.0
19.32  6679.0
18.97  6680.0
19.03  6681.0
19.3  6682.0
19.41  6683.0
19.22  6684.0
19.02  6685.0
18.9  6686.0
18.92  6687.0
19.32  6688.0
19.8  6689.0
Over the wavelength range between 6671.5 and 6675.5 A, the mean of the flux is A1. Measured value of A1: 20.3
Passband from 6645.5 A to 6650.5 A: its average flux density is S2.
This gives 19.4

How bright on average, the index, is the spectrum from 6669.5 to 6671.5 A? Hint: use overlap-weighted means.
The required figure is 19.5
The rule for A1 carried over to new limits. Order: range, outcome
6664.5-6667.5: 20.2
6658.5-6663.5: 19.7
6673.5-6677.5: 20.4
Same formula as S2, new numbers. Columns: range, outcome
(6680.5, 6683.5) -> 19.2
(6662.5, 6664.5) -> 19.4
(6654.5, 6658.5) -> 19.4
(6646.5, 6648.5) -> 19.5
